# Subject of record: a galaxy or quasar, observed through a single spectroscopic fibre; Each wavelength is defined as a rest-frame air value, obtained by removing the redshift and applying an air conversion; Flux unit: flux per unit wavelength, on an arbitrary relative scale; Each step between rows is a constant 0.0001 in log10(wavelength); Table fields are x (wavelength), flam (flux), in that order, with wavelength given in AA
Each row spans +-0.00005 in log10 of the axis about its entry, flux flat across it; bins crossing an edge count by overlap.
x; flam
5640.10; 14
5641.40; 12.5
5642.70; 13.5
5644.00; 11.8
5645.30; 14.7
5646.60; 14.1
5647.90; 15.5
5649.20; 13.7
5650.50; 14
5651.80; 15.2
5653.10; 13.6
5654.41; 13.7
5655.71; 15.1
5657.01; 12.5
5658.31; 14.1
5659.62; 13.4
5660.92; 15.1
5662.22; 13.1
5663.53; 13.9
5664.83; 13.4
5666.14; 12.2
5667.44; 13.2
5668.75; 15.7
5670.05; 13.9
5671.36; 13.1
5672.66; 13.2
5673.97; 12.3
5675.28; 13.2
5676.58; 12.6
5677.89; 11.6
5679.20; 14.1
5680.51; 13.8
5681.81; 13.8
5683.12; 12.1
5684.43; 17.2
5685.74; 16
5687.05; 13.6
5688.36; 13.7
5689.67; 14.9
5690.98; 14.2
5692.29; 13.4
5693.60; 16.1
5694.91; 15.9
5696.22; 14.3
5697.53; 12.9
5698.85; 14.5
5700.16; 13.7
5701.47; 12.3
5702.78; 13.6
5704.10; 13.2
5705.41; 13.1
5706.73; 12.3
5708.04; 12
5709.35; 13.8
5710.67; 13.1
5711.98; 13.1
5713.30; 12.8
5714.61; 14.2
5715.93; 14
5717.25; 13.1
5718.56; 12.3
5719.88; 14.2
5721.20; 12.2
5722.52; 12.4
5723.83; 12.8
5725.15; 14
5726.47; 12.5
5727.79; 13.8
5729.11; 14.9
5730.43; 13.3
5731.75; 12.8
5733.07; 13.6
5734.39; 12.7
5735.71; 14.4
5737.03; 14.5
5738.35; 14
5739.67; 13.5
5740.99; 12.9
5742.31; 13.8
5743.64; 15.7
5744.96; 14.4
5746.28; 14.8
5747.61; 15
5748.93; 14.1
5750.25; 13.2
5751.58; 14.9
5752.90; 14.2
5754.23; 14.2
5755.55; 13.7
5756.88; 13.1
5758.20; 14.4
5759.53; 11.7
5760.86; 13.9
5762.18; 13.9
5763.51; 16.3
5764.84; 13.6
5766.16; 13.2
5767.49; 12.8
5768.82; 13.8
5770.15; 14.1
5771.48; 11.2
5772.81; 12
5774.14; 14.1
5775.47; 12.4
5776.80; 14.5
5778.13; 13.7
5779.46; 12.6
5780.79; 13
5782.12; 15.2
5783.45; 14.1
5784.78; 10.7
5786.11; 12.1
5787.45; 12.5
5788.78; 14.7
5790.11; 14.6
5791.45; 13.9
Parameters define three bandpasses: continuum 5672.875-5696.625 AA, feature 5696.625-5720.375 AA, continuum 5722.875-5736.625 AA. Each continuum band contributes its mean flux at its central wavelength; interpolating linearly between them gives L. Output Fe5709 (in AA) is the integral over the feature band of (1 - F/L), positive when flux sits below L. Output 0.9 AA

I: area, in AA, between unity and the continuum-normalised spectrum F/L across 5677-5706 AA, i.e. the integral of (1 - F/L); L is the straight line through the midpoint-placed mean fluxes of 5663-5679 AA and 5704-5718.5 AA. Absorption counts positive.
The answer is -1.81 AA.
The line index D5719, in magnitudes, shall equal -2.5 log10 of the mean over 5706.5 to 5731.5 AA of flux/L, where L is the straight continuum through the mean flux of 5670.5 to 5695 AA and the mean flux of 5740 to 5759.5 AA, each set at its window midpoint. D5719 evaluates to 0.06 mag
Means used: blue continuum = 13.9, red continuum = 14.1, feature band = 13.2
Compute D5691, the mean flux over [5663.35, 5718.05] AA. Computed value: 13.6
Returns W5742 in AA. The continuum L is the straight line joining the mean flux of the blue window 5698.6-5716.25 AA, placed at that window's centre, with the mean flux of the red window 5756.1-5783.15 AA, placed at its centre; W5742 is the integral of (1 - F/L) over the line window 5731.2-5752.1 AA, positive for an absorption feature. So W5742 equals -1.0 AA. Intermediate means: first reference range 13.2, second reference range 13.5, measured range 14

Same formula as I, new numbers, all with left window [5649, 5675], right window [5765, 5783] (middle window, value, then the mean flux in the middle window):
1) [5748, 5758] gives -0.44 AA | 14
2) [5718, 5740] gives 0.09 AA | 13.4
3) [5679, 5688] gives -0.48 AA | 14.4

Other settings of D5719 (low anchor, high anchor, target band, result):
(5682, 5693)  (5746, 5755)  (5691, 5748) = 0.056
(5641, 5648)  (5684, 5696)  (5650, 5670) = 0.012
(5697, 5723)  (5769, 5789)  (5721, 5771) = -0.052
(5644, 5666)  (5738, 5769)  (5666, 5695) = 0.005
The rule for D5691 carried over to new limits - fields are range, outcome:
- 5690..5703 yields 14.1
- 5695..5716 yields 13.4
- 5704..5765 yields 13.6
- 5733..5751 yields 14.1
